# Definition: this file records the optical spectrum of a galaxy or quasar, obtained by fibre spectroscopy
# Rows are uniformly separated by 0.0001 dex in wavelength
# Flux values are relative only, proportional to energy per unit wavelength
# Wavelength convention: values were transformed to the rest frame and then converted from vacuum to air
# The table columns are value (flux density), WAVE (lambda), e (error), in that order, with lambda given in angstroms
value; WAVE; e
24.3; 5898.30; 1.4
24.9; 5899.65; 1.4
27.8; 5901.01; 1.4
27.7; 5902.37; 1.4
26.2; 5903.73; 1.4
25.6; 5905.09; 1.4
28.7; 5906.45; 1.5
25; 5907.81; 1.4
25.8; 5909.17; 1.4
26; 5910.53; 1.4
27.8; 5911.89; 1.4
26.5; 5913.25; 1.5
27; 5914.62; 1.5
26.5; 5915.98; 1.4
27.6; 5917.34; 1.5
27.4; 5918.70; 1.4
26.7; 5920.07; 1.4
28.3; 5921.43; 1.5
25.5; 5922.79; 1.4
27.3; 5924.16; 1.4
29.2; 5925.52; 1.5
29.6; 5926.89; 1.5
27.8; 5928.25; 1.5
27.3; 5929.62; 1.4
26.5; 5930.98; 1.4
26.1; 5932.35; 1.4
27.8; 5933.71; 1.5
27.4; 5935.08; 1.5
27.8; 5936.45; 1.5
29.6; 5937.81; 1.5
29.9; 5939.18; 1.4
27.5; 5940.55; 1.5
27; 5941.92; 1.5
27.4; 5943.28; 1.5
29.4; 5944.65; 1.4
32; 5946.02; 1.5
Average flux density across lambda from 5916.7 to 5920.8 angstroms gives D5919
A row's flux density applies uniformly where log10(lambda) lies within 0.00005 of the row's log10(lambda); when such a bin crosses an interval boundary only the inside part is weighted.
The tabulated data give 27.2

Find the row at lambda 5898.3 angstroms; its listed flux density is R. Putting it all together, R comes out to 24.3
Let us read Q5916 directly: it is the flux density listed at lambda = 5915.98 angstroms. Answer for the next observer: 26.5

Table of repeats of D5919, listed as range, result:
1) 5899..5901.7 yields 26.3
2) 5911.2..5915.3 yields 27.1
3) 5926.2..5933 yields 27.5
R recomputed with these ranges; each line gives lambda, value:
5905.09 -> 25.6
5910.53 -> 26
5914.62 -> 27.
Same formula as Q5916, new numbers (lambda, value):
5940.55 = 27.5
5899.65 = 24.9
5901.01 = 27.8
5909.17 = 25.8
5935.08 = 27.4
